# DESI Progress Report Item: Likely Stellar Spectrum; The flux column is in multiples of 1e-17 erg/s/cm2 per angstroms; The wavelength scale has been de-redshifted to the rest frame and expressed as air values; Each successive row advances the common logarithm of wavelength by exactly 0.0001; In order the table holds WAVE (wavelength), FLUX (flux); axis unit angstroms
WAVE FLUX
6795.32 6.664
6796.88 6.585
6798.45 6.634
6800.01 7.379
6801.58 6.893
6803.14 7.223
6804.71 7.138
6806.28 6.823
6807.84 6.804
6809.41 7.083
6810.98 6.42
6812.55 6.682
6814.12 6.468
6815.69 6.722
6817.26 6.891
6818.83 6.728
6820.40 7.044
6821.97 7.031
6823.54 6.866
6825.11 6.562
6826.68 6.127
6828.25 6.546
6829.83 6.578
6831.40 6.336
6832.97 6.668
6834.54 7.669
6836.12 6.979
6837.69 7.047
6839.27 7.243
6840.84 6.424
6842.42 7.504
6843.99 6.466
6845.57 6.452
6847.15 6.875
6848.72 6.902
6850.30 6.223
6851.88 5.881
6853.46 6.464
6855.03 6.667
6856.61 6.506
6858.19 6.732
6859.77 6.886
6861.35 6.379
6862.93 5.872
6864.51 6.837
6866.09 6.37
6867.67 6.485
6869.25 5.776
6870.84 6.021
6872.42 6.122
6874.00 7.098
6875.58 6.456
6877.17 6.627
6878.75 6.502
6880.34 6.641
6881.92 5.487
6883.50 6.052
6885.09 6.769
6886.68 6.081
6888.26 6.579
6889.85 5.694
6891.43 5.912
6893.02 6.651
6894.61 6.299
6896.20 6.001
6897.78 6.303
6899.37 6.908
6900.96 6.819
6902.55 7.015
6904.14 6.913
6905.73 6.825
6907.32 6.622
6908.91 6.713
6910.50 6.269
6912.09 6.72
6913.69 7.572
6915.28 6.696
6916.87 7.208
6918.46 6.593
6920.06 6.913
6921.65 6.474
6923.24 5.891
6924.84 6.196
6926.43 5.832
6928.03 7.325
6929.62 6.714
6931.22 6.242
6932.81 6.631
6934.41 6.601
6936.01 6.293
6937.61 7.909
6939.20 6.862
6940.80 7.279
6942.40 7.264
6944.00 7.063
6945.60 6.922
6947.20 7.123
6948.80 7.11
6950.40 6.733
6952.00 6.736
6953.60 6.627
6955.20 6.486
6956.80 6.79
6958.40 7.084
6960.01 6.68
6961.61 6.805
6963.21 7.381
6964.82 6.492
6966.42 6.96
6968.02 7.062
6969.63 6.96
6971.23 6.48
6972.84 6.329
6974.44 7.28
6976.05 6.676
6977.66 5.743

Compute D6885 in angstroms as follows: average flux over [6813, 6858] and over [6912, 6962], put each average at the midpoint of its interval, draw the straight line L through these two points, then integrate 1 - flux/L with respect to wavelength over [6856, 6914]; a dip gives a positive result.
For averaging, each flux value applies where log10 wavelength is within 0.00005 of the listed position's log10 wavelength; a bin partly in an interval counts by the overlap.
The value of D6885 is 2.46 angstroms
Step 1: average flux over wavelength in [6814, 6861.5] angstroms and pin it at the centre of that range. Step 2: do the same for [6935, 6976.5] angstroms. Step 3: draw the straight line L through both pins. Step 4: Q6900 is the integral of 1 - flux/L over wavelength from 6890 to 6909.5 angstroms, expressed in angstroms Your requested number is 0.7 angstroms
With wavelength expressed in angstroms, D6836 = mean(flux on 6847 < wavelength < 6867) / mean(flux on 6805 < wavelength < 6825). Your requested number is 0.96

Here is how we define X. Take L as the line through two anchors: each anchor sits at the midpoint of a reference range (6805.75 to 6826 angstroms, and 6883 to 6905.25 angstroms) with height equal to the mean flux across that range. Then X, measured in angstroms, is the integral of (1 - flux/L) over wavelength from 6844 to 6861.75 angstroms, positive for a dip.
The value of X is 0.20 angstroms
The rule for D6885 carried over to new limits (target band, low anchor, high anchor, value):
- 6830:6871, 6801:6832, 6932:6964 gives 1.1 angstroms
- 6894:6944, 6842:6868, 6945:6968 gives 0.2 angstroms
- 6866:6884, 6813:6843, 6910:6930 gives 1.1 angstroms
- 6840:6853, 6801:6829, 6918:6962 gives 0.4 angstroms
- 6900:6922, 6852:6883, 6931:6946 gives -0.3 angstroms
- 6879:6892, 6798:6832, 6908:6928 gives 1.0 angstroms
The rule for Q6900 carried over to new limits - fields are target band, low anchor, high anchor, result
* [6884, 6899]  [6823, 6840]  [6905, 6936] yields 0.9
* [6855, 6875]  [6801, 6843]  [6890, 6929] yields 0.8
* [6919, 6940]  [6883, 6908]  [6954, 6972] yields 0.1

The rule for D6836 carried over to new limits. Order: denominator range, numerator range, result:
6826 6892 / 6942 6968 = 1.06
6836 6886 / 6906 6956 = 1.04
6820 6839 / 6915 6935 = 0.97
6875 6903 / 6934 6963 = 1.09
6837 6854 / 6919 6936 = 0.97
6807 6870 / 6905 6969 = 1.02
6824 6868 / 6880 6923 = 0.99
